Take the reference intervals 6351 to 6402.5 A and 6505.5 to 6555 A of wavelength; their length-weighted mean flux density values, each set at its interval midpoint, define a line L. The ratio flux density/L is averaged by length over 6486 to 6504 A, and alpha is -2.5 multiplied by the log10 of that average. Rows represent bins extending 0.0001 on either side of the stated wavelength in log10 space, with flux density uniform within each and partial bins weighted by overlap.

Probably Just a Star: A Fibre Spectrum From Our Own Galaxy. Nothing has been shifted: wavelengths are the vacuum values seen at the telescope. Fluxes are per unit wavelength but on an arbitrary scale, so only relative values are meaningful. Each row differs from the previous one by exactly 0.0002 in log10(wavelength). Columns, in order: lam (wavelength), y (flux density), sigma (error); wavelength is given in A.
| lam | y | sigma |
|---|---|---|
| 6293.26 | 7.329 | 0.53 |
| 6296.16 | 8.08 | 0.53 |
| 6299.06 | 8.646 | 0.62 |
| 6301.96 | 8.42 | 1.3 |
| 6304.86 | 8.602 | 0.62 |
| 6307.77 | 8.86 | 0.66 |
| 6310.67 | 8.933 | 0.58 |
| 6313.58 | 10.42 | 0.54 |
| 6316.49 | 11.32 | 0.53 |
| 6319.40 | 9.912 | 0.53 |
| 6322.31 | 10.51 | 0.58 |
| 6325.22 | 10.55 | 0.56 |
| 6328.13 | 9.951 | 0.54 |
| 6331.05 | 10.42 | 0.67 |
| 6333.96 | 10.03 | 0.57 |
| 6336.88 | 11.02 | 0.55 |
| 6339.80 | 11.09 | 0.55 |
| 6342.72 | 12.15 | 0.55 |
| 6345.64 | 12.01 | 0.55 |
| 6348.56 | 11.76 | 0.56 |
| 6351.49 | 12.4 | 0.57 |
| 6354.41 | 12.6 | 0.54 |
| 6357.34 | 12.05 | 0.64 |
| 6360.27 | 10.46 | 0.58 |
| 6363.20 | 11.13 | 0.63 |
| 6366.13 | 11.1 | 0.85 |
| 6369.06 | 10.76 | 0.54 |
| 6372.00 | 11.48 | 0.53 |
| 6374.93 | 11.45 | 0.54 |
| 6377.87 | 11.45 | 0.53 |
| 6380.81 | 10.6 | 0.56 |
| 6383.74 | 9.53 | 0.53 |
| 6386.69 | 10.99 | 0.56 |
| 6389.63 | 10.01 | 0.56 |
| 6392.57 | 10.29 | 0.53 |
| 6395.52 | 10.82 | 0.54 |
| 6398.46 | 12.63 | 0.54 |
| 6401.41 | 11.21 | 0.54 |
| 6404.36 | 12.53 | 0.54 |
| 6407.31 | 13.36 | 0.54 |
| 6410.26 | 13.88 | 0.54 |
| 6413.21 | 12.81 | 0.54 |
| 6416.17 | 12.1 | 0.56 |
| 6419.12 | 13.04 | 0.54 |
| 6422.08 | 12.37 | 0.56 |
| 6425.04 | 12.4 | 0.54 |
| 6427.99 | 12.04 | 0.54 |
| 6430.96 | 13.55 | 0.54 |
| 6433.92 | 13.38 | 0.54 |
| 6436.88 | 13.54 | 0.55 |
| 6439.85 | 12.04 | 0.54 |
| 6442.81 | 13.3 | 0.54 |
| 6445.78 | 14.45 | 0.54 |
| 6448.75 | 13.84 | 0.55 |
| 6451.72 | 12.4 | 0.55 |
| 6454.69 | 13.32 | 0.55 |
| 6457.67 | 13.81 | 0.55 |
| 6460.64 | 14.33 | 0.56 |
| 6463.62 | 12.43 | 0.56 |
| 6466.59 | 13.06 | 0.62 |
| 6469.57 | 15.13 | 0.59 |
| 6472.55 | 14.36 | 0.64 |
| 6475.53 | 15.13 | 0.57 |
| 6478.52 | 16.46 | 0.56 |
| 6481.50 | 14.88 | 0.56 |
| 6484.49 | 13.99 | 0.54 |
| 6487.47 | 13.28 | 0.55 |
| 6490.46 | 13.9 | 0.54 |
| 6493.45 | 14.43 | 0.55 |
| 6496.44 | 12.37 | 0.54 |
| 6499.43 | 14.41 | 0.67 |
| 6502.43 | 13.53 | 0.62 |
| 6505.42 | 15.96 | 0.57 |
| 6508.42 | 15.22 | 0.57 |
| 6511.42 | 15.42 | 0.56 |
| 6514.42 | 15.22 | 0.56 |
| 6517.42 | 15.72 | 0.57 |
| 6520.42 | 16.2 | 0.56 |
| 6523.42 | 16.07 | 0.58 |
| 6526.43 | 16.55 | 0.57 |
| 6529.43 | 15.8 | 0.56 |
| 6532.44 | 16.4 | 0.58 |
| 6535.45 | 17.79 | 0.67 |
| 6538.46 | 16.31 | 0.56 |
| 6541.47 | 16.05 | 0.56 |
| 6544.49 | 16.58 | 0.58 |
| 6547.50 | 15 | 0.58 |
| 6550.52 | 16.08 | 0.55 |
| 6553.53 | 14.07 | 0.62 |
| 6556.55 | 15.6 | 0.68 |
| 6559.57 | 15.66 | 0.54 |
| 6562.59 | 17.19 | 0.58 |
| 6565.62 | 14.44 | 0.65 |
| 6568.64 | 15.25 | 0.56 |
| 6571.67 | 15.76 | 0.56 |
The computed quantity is 0.088 mag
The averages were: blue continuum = 11.1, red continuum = 15.9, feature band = 13.7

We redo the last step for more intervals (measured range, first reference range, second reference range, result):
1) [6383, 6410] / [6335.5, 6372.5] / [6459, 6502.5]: 0.09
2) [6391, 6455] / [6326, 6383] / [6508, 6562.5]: 0.03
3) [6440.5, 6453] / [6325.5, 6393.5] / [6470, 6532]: 0.00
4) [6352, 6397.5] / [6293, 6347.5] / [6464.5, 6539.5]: 0.04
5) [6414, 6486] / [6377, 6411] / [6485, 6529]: -0.03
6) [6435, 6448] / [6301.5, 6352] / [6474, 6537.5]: 0.01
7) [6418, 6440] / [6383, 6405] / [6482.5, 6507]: -0.07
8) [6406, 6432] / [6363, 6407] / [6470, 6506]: -0.06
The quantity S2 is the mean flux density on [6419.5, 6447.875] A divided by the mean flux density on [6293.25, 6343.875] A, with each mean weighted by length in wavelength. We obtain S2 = 1.32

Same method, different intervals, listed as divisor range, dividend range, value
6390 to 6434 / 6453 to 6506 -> 1.14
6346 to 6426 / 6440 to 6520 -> 1.22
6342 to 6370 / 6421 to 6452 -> 1.12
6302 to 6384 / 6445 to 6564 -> 1.39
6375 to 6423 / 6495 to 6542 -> 1.33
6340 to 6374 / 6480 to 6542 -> 1.31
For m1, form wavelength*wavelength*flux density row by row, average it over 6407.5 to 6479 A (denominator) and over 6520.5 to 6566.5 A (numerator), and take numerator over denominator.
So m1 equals 1.2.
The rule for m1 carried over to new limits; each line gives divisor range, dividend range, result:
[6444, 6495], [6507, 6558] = 1.15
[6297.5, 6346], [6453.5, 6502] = 1.46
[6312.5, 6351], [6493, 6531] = 1.47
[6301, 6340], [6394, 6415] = 1.28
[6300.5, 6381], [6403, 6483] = 1.29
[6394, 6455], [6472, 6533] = 1.20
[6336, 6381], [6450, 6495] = 1.27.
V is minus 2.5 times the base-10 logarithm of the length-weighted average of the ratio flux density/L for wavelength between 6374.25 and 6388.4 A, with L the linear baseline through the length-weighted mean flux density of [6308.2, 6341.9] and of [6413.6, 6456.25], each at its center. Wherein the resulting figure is 0.092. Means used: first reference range 10.4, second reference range 13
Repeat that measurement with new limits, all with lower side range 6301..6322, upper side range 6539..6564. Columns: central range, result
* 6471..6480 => -0.11 mag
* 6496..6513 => 0.00 mag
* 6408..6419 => -0.07 mag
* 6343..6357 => -0.15 mag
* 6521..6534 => -0.07 mag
